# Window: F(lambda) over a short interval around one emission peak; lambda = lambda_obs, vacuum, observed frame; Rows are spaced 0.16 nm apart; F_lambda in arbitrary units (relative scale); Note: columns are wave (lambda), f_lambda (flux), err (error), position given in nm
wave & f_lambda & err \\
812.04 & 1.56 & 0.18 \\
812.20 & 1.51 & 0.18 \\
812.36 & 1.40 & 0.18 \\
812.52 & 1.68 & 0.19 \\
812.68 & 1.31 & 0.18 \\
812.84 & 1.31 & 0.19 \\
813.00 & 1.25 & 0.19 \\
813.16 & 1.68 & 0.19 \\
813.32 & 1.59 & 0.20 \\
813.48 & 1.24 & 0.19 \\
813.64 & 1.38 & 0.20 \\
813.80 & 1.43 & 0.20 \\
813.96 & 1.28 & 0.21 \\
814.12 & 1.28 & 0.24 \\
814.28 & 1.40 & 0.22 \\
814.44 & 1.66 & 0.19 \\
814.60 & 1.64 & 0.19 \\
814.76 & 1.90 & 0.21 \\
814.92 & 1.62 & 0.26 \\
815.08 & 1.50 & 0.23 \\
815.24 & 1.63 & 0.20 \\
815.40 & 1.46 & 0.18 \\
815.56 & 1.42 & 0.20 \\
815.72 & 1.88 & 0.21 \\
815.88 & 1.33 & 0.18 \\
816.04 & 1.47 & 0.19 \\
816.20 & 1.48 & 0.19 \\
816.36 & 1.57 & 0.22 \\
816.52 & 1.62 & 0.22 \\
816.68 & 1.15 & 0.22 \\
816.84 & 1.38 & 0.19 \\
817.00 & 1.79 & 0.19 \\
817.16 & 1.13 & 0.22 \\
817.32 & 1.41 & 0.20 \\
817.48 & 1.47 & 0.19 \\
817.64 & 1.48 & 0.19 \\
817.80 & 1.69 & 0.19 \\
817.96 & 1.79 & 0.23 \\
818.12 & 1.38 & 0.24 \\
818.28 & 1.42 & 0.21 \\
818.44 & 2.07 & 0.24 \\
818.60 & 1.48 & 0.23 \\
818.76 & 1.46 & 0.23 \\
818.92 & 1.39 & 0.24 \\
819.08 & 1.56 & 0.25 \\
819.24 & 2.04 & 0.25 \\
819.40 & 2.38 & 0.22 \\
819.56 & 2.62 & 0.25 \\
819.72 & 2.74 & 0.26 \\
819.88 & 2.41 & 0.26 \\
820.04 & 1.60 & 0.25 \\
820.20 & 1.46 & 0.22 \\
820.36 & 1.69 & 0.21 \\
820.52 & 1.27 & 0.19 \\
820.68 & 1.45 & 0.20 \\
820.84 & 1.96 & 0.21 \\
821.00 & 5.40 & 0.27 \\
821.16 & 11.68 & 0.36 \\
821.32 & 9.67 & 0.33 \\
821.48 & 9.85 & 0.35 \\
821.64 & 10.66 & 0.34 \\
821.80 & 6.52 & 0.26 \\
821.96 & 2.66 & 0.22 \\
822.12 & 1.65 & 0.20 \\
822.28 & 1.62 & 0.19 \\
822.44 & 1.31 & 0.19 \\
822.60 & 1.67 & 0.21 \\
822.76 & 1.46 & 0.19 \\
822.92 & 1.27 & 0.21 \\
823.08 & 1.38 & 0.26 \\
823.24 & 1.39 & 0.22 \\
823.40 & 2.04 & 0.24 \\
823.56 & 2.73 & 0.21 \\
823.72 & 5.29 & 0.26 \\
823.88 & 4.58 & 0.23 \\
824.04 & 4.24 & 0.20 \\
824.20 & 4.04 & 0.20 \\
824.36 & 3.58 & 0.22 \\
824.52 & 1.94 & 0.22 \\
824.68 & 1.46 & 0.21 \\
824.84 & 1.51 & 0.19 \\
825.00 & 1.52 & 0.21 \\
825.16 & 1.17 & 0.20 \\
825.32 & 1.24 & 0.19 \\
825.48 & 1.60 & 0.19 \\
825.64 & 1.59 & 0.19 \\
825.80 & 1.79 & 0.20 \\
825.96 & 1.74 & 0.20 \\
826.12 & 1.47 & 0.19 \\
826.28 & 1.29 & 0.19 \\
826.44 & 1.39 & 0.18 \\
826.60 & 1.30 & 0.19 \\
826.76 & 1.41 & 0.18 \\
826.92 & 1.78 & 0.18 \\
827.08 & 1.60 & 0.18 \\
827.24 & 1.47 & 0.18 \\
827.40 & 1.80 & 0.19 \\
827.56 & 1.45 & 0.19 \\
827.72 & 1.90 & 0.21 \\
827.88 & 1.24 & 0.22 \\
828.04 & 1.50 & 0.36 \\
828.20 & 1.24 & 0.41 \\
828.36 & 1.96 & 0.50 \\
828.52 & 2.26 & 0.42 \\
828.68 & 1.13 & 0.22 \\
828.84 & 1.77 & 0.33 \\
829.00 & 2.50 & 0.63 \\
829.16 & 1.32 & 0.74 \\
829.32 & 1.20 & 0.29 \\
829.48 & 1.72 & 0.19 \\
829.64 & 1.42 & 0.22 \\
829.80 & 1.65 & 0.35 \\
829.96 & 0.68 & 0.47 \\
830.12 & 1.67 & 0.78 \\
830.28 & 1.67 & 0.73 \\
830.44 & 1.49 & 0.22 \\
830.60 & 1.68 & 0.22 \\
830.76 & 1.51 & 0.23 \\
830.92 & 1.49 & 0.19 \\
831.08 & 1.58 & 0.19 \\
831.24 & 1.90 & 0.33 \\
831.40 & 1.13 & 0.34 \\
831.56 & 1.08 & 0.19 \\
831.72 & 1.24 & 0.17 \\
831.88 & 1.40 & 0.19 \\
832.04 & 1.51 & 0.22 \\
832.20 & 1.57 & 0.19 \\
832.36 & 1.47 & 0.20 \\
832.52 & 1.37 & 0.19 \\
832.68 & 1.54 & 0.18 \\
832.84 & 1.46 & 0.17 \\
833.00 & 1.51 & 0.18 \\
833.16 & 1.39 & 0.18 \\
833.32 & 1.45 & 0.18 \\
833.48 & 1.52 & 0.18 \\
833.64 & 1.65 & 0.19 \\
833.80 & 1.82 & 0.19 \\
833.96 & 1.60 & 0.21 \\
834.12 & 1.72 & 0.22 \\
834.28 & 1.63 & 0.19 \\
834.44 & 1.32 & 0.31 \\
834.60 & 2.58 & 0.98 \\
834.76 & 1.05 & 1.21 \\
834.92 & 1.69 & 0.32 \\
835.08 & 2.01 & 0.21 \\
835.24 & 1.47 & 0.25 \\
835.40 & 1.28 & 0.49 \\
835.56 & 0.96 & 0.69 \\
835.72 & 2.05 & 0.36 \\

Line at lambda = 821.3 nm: H-alpha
